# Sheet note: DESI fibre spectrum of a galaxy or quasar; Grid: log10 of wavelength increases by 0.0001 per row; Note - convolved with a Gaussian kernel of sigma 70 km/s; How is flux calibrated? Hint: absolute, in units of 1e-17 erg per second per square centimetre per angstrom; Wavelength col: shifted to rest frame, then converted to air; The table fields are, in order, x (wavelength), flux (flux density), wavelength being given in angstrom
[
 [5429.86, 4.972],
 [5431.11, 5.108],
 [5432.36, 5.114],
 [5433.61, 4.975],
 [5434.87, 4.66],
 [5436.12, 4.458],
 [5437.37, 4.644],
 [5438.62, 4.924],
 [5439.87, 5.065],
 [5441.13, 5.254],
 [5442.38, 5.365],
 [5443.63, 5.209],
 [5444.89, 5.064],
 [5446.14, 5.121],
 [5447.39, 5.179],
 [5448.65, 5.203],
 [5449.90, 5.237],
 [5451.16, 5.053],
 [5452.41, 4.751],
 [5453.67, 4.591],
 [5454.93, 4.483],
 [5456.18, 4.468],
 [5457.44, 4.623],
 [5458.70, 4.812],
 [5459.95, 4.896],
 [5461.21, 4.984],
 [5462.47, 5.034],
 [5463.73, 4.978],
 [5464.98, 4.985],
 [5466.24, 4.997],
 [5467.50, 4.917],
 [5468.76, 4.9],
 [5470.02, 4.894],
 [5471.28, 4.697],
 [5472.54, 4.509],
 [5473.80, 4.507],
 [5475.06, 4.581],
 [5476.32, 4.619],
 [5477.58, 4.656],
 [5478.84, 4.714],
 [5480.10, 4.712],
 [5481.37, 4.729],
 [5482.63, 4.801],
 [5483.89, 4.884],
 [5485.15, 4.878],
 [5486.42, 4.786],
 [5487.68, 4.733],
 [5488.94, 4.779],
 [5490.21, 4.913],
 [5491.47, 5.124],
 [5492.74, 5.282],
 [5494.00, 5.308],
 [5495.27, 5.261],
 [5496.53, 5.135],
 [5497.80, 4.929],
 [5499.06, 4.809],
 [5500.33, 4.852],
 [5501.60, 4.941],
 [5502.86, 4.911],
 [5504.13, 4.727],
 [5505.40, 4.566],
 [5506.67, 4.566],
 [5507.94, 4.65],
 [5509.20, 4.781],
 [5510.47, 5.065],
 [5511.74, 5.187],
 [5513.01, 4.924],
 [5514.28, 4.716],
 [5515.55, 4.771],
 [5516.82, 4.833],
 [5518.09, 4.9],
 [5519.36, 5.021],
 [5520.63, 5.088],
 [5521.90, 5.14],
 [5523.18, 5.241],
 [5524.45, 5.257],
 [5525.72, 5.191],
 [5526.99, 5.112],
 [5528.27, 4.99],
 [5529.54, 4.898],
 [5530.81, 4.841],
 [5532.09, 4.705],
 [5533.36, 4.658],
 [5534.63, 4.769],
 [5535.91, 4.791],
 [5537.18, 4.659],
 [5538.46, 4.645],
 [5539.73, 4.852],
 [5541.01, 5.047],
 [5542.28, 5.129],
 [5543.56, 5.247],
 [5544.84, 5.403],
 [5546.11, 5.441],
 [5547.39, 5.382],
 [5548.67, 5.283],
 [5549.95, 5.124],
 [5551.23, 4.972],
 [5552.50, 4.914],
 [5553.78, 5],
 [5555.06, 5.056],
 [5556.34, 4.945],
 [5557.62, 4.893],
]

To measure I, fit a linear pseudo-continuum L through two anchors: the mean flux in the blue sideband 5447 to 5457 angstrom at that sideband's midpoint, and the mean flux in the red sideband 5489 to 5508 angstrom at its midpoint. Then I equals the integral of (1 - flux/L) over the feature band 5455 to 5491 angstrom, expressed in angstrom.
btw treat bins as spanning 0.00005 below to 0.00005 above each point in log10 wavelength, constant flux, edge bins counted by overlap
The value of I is 0.80 angstrom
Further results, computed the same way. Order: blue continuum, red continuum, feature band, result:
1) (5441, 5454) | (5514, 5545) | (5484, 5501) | 0.1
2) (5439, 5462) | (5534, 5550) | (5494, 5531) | 0.6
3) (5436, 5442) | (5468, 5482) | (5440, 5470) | -0.9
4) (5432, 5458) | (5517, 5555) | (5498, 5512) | 0.5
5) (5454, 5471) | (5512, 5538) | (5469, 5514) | 0.4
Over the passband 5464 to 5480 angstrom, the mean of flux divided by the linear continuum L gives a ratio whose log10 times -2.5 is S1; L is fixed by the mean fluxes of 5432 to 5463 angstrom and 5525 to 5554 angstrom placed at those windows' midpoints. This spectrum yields 0.043 mag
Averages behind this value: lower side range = 4.92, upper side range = 5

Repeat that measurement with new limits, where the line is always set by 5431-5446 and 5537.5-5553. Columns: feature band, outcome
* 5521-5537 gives 0.03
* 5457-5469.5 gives 0.02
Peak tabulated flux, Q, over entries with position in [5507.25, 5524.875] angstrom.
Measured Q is 5.257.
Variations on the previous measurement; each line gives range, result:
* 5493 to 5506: 5.308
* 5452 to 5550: 5.441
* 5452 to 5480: 5.034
